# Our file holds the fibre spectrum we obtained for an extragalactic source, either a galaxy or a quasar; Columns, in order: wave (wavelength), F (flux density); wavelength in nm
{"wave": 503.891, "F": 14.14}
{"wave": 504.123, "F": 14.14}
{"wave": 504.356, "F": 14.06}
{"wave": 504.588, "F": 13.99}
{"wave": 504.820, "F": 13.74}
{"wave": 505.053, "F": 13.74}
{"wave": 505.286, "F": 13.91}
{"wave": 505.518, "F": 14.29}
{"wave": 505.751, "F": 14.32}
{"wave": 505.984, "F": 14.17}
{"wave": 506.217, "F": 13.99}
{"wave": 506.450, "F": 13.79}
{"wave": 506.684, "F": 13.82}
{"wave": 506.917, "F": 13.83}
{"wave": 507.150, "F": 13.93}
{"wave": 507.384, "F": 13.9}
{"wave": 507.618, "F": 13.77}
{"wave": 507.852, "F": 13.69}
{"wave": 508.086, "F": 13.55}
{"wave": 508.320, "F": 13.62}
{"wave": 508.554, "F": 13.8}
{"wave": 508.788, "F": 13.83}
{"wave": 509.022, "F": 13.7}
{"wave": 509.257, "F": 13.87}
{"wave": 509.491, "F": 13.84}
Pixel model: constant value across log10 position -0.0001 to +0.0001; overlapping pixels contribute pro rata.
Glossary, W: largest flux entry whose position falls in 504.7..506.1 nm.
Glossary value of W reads 14.32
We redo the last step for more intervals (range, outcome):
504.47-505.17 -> 13.99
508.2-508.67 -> 13.8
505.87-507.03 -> 14.17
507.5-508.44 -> 13.77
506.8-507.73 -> 13.93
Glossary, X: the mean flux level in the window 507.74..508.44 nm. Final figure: 13.6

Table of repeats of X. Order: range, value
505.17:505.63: 14.1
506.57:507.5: 13.9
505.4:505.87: 14.3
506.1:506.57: 13.9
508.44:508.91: 13.8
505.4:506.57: 14.1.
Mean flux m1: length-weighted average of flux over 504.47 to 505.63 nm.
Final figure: 13.9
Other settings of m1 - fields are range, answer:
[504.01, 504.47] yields 14.1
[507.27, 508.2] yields 13.7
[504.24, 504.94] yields 13.9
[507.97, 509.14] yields 13.7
